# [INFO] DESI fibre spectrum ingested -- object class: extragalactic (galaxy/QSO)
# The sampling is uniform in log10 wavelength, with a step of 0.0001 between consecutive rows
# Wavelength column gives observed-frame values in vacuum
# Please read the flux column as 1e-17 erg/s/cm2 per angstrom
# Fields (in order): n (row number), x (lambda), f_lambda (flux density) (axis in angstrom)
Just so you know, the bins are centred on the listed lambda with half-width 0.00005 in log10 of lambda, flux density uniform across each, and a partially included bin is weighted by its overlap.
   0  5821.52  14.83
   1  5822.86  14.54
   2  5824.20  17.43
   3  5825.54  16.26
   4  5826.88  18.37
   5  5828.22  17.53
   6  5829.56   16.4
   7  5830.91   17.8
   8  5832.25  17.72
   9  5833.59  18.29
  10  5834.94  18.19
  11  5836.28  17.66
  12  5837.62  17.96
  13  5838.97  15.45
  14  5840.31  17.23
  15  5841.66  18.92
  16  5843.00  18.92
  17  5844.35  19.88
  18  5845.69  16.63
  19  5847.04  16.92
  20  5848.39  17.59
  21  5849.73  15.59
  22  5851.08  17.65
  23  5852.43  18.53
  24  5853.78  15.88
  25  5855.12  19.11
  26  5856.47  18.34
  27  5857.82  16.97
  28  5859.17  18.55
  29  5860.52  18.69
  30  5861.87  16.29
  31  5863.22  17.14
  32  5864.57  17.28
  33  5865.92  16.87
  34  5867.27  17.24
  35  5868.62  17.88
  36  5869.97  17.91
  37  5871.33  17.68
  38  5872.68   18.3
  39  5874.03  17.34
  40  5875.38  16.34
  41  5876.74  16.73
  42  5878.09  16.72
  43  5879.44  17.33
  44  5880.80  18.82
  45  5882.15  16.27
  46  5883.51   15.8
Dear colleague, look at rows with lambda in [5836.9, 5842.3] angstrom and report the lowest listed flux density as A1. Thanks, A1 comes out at 15.45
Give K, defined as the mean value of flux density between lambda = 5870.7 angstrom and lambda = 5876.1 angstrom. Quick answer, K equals 17.4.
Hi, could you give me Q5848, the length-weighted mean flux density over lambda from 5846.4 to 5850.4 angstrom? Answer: 16.7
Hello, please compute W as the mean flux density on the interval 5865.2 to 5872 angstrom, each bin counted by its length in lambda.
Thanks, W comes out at 17.5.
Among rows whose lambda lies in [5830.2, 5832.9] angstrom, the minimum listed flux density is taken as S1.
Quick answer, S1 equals 17.72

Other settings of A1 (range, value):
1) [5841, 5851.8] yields 15.59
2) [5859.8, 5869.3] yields 16.29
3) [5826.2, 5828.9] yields 17.53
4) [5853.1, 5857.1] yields 15.88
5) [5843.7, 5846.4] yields 16.63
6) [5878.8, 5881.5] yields 17.33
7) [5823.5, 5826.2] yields 16.26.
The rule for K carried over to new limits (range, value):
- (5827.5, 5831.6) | 17.3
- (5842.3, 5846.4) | 18.5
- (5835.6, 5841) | 17.1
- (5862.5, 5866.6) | 17.1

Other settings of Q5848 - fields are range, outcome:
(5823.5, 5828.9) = 17.4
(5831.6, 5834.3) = 18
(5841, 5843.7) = 18.9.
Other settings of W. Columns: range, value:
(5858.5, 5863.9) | 17.7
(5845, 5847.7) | 16.8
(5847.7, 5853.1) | 17.3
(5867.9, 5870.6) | 17.9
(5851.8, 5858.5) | 17.8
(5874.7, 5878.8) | 16.6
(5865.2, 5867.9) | 17.1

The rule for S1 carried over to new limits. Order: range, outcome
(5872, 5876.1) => 16.34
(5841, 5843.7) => 18.92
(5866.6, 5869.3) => 17.24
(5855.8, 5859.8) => 16.97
